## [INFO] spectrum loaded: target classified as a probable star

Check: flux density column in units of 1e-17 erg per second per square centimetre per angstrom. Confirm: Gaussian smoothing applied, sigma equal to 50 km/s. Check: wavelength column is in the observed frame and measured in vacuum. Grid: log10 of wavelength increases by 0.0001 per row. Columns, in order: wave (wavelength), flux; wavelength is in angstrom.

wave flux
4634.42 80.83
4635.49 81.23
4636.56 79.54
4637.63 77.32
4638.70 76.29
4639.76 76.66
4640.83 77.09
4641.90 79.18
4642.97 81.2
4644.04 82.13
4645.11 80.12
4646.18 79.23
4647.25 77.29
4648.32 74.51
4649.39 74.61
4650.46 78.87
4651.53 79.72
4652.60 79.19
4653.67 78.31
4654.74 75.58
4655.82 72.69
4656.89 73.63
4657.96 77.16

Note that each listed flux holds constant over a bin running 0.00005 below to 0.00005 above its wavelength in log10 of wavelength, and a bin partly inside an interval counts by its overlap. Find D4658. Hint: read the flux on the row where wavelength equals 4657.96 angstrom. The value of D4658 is 77.16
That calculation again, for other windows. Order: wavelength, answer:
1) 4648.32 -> 74.51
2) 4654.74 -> 75.58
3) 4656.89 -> 73.63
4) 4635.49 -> 81.23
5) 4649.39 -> 74.61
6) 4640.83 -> 77.09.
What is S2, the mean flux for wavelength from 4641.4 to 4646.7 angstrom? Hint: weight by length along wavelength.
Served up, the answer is 80.3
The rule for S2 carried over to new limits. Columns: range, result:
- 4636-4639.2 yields 77.6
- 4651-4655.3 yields 78.1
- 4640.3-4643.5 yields 79.1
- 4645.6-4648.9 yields 77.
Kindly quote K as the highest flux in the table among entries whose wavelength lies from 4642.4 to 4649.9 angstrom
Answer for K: 82.13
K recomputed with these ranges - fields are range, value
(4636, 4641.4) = 79.54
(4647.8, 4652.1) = 79.72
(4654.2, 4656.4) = 75.58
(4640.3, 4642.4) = 79.18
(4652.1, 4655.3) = 79.19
